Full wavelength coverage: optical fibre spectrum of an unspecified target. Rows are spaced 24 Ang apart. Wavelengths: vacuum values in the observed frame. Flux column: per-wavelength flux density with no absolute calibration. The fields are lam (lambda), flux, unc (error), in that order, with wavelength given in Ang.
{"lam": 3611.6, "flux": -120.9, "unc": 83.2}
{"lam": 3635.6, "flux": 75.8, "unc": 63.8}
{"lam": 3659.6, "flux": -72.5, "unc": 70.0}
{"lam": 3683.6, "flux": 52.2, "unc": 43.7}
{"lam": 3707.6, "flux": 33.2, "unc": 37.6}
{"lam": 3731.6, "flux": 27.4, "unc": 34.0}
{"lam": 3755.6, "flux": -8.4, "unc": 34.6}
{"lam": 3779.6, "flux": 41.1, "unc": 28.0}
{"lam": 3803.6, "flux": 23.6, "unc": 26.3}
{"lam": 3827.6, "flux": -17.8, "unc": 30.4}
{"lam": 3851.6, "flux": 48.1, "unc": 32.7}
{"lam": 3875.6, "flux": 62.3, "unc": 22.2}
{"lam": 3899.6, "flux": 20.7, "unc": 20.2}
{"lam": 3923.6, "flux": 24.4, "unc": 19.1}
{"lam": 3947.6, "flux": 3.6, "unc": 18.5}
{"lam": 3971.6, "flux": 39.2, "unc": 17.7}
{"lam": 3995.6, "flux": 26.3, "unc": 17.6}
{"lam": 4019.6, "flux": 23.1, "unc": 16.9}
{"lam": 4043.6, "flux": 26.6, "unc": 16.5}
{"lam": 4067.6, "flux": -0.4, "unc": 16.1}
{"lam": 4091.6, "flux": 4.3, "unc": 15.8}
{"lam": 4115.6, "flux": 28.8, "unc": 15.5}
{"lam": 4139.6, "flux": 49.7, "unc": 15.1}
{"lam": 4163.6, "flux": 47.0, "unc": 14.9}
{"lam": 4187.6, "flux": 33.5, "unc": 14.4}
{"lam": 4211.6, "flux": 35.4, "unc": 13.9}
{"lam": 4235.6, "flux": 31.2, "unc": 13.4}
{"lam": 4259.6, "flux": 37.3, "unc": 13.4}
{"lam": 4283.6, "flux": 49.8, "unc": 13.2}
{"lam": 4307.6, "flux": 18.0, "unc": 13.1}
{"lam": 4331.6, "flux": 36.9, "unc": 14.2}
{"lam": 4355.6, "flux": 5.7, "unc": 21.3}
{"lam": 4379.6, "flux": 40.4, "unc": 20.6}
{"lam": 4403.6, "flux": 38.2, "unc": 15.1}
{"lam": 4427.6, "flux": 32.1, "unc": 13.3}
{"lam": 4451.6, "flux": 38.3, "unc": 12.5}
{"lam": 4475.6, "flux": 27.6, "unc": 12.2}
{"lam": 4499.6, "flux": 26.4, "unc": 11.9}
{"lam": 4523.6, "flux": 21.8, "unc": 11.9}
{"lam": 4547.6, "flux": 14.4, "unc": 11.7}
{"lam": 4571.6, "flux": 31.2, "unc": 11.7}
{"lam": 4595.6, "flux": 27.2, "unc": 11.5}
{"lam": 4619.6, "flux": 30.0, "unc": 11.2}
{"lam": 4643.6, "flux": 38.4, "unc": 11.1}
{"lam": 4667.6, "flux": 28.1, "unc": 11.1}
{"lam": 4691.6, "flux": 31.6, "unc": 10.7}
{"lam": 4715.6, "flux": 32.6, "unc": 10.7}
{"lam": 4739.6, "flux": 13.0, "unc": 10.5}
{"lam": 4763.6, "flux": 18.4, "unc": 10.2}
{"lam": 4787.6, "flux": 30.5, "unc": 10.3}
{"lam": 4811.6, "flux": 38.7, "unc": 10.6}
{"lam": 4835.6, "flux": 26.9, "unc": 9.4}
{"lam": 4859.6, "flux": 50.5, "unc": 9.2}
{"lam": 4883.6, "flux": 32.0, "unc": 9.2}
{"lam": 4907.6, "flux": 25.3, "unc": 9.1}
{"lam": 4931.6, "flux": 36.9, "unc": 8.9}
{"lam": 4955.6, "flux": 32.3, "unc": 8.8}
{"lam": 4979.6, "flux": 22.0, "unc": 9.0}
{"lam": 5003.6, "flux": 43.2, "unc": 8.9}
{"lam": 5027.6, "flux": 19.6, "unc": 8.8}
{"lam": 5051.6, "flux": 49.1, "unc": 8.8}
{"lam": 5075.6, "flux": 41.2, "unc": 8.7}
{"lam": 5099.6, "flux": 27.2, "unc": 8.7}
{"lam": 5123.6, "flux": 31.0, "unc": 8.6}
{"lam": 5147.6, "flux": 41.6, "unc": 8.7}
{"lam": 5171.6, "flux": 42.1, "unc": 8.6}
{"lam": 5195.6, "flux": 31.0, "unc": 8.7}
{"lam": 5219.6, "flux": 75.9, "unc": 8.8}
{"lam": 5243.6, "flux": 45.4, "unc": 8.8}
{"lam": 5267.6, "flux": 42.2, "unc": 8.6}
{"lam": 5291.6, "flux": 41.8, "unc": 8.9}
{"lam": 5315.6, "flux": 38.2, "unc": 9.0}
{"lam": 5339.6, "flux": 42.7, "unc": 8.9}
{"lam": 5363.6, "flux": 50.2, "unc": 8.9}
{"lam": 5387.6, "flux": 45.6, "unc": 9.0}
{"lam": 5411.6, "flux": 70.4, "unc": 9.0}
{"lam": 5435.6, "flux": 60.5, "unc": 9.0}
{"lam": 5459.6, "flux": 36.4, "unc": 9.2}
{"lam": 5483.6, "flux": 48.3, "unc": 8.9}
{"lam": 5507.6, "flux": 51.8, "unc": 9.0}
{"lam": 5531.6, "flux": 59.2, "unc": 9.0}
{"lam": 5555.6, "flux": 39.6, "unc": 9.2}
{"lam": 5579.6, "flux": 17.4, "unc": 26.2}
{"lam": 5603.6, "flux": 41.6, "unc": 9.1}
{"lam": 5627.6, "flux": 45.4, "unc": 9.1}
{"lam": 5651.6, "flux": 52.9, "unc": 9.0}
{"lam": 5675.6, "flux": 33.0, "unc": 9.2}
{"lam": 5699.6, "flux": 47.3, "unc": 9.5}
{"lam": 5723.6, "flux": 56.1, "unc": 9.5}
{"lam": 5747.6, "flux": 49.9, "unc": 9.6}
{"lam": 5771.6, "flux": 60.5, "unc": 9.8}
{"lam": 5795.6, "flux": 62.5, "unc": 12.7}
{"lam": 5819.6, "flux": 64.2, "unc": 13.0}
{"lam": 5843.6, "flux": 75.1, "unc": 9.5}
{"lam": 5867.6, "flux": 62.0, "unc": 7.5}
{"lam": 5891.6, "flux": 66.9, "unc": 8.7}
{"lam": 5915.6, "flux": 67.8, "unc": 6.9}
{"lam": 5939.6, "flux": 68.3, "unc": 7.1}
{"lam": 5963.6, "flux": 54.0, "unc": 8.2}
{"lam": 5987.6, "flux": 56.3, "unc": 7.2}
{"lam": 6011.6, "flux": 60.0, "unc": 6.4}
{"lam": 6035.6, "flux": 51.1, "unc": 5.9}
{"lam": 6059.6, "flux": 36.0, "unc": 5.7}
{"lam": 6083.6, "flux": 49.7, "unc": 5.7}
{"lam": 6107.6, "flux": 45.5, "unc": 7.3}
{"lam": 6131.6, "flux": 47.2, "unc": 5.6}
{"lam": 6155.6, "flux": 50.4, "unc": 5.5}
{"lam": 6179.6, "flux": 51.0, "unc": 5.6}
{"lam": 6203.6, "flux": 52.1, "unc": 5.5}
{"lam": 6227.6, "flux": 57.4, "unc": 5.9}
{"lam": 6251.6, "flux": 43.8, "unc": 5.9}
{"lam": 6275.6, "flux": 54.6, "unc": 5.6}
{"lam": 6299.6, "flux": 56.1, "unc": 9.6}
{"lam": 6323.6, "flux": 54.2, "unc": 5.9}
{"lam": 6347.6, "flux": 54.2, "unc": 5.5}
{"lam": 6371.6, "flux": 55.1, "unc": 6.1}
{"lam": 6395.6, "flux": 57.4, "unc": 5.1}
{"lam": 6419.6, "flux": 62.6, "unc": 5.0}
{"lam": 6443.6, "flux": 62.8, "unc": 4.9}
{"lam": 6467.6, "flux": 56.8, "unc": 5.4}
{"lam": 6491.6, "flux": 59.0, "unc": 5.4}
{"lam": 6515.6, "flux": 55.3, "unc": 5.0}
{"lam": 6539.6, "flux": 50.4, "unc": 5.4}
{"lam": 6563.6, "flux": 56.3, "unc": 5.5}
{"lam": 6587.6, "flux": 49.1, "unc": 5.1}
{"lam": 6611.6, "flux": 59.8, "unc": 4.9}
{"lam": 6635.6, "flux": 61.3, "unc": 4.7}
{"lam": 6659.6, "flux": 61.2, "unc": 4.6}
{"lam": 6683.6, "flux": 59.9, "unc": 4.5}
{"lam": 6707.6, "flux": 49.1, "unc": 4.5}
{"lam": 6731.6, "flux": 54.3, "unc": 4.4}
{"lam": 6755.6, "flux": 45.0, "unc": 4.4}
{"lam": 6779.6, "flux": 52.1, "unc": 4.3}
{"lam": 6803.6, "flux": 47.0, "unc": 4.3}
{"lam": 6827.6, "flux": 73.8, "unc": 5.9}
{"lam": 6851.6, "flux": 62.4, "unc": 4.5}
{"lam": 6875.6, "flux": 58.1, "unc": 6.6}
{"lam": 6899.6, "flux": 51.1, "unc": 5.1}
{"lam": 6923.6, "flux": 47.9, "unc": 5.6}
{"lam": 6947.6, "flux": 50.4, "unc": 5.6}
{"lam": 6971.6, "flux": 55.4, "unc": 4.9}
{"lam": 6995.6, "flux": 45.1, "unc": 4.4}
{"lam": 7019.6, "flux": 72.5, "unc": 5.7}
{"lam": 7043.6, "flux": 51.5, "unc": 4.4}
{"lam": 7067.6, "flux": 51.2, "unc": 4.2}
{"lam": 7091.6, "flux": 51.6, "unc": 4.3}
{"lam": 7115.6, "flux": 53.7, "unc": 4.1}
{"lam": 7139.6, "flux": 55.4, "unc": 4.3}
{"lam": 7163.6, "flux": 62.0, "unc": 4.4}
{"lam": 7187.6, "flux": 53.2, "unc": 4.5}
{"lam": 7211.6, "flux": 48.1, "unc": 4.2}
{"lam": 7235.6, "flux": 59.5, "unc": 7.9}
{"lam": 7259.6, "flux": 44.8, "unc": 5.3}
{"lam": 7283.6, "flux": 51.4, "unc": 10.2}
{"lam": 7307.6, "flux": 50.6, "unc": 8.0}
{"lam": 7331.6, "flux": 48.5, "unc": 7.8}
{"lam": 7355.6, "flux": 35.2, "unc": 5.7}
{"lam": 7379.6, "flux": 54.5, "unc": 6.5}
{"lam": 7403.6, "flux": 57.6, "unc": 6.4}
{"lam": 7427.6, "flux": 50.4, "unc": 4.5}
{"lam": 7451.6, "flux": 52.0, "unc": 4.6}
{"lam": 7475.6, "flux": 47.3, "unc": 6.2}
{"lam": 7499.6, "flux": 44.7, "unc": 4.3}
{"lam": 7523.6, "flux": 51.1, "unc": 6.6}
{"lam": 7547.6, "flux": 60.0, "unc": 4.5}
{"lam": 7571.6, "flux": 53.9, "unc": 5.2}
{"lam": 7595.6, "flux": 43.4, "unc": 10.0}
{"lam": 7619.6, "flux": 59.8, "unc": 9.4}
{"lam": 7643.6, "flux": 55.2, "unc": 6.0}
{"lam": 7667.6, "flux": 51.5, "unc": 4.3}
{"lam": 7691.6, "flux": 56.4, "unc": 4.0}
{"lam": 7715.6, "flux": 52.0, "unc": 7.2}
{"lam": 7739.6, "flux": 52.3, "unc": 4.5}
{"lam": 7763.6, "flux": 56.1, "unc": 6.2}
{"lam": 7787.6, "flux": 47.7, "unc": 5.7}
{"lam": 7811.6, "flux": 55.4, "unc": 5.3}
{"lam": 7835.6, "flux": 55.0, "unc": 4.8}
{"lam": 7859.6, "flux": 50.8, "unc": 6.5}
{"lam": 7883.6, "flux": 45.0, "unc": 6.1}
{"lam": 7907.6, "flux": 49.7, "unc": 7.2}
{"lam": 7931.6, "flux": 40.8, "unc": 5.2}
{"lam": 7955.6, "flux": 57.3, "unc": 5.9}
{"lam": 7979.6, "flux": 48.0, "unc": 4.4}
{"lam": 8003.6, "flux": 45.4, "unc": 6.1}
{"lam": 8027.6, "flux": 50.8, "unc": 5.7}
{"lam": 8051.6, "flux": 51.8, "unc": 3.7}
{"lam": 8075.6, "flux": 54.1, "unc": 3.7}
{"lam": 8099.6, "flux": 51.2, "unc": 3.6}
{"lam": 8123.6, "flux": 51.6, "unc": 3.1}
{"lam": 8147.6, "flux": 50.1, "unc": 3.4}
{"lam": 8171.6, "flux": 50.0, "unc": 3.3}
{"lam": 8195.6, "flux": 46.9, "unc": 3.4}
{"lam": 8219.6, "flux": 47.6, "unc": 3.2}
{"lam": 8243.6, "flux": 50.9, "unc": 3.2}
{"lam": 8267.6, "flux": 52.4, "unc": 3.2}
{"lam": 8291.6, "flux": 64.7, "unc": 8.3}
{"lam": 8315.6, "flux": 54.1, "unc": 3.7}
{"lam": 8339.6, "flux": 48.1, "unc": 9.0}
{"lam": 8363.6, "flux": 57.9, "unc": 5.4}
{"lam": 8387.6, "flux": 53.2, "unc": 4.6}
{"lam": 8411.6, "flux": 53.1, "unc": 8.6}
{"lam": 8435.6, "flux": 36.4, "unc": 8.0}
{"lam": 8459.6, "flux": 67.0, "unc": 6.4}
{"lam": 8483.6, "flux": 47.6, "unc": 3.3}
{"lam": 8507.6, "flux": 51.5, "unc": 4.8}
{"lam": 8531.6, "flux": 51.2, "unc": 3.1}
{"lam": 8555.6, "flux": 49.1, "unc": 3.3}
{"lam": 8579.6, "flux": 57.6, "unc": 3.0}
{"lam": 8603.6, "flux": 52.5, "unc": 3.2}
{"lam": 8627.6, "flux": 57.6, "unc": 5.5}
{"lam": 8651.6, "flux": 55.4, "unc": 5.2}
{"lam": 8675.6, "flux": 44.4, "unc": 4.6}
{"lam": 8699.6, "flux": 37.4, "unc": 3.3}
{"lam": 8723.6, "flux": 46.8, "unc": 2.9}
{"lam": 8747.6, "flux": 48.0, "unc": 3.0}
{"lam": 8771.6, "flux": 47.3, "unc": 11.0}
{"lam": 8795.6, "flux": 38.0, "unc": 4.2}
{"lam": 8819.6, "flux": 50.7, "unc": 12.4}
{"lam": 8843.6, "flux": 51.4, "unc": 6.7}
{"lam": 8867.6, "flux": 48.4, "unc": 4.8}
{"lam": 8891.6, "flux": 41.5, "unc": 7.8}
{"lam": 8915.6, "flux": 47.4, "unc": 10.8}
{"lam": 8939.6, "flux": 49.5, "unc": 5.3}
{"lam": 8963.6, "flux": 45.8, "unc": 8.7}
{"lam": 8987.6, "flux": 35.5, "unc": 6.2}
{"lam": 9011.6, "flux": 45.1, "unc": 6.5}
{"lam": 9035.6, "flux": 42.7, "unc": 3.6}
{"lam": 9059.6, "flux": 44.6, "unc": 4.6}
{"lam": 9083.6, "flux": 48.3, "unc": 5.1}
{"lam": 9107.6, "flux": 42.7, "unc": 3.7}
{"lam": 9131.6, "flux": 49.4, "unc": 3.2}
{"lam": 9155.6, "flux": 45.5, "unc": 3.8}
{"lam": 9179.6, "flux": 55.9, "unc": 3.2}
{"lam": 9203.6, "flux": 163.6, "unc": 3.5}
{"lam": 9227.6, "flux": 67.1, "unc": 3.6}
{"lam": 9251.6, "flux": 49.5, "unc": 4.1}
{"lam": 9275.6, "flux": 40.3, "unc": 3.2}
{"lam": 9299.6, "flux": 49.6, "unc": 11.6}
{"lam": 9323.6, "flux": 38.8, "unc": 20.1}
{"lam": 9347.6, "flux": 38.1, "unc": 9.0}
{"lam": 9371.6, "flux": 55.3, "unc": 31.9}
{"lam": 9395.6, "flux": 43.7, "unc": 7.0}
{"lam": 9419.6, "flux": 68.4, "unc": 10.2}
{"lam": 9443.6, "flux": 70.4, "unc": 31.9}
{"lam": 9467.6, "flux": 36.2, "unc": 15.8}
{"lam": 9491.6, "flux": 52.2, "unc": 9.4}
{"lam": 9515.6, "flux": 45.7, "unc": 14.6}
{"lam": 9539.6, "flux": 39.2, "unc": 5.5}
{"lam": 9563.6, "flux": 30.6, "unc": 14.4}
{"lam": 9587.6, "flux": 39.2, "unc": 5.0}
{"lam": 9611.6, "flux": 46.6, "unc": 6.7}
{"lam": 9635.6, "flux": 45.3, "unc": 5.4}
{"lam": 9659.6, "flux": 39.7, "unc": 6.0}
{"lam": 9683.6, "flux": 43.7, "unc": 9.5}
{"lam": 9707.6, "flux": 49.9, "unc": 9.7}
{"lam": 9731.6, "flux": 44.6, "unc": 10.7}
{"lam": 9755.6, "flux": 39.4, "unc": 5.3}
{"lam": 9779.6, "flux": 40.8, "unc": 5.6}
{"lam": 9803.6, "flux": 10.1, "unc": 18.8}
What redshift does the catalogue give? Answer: 0.40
